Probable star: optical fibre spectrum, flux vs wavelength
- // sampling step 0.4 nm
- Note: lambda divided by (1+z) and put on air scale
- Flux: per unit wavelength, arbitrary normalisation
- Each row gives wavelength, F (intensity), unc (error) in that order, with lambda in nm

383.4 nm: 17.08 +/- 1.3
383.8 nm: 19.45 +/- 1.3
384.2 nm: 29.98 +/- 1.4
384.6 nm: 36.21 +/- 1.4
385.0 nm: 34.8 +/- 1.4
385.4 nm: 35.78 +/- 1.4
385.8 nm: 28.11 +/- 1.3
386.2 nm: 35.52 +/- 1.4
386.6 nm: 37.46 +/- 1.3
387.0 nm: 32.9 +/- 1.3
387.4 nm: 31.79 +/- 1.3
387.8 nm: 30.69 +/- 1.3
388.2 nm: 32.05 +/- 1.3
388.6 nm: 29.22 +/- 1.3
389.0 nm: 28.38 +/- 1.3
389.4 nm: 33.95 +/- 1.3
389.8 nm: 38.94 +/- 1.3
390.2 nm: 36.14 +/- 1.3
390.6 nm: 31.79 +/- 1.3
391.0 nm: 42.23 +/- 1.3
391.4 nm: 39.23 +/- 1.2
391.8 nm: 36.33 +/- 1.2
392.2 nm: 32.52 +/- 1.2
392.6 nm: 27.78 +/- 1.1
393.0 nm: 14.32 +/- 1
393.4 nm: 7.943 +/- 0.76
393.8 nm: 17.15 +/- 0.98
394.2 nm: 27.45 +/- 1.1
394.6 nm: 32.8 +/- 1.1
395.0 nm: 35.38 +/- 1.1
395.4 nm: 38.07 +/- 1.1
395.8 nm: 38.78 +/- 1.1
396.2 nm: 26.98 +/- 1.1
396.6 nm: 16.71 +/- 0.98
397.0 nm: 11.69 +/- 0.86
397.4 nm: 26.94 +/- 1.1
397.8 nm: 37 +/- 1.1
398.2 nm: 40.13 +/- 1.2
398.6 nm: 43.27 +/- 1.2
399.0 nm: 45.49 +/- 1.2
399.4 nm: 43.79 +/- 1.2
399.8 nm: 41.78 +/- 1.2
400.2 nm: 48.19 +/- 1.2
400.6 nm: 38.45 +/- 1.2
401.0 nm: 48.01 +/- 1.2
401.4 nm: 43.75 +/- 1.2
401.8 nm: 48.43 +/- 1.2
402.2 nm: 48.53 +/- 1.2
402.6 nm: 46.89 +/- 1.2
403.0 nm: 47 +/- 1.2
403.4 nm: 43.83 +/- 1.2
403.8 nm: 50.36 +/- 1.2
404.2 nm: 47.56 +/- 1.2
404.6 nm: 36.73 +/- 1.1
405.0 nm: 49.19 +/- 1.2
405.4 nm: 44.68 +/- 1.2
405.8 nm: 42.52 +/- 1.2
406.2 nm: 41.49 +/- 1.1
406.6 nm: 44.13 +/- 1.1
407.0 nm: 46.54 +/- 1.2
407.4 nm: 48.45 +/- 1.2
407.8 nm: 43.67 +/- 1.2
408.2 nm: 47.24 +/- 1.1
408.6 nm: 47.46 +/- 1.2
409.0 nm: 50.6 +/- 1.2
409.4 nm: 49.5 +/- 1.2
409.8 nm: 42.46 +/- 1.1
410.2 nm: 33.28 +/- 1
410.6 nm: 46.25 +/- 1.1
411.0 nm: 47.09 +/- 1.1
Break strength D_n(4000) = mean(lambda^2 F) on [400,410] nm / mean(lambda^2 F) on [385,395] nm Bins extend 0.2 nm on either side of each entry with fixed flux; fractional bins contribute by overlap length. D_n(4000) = 1.6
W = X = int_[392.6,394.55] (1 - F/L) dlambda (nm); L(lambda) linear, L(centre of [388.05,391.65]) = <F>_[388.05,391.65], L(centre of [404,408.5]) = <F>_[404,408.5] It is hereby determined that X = 0.946 nm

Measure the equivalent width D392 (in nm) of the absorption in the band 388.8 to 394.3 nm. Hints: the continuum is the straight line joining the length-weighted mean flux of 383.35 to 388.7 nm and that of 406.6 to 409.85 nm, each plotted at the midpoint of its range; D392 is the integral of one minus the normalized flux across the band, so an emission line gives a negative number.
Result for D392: 0.83 nm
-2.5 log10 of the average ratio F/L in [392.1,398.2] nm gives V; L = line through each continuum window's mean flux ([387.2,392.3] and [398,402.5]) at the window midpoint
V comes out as 0.44 mag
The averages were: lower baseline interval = 34.1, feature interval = 26.5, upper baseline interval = 44.6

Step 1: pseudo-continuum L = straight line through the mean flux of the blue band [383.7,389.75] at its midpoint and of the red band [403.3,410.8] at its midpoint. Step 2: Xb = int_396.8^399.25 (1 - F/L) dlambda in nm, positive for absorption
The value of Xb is 0.321 nm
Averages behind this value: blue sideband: 32.1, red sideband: 45.1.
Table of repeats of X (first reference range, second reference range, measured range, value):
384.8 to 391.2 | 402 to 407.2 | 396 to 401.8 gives 0.64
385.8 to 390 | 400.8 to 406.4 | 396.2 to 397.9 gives 0.74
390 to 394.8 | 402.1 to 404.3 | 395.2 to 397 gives 0.35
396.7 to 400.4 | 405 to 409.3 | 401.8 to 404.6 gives -0.33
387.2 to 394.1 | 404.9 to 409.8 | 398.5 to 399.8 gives -0.19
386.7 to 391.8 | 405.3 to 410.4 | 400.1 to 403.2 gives -0.37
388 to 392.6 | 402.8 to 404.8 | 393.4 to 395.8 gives 0.56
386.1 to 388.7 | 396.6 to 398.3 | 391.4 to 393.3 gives 0.13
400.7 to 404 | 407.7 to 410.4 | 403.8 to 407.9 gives 0.09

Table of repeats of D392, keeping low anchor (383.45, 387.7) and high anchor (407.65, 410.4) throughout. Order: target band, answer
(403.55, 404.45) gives -0.127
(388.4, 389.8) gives 0.081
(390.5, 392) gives -0.126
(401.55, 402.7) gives -0.192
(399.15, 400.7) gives -0.143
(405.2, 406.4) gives 0.005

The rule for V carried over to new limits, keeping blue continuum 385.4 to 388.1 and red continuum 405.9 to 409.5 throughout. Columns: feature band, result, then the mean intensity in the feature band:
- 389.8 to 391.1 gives -0.040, 36.6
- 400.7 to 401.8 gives -0.085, 45.7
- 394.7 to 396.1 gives 0.062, 36.3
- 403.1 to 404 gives -0.081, 47.1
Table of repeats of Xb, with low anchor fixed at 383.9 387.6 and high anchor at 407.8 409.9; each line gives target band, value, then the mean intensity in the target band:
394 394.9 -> 0.18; 30.7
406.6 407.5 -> -0.01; 46.6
